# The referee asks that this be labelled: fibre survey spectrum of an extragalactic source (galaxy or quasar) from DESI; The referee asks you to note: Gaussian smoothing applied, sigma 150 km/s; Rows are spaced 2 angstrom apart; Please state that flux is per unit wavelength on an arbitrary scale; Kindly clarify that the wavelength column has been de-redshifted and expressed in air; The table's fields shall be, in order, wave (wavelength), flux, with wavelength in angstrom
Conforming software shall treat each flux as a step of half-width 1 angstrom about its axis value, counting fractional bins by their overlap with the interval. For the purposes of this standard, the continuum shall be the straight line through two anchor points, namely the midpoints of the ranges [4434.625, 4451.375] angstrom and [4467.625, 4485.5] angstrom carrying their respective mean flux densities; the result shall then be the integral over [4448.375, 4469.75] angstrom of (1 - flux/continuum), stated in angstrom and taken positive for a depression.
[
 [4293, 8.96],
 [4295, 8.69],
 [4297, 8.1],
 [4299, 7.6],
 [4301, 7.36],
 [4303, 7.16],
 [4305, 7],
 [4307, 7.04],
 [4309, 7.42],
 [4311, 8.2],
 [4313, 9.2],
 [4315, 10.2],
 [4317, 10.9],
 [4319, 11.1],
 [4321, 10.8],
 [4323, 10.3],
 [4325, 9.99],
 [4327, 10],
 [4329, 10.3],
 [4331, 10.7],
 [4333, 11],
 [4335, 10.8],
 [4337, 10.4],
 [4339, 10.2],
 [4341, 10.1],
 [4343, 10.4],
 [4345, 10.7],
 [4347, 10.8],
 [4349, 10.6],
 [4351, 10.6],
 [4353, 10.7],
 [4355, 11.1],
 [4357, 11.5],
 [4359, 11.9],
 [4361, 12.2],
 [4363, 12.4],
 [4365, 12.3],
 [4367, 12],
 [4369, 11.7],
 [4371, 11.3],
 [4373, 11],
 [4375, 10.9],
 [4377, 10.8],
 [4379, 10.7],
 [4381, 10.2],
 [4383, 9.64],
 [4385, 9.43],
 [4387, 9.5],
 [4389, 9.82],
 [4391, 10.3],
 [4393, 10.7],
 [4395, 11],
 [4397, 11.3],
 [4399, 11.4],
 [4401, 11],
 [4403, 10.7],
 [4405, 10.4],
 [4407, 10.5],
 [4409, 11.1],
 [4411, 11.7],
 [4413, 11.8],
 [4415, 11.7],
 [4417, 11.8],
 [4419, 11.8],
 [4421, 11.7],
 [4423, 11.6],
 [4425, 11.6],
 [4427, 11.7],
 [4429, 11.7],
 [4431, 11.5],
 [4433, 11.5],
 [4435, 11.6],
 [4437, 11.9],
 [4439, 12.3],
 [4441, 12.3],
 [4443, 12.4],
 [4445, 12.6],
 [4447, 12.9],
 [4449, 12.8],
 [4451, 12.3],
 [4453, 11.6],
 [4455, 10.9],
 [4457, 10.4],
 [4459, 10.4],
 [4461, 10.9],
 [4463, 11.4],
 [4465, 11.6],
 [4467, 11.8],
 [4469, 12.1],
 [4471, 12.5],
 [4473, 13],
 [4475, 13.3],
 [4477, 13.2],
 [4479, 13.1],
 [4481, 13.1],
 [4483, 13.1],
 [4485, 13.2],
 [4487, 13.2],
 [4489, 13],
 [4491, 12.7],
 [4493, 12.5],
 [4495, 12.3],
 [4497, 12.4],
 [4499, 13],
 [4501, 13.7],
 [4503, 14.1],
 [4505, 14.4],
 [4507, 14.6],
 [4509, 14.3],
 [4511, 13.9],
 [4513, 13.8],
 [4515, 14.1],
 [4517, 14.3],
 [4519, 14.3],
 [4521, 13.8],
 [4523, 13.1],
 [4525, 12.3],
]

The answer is 2.0 angstrom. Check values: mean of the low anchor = 12.4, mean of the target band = 11.4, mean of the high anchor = 12.9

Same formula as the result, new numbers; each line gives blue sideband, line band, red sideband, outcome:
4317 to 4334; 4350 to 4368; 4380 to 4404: -2.0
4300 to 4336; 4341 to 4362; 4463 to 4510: -1.8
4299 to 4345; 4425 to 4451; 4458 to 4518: -0.3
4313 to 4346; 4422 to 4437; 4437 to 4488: 0.2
